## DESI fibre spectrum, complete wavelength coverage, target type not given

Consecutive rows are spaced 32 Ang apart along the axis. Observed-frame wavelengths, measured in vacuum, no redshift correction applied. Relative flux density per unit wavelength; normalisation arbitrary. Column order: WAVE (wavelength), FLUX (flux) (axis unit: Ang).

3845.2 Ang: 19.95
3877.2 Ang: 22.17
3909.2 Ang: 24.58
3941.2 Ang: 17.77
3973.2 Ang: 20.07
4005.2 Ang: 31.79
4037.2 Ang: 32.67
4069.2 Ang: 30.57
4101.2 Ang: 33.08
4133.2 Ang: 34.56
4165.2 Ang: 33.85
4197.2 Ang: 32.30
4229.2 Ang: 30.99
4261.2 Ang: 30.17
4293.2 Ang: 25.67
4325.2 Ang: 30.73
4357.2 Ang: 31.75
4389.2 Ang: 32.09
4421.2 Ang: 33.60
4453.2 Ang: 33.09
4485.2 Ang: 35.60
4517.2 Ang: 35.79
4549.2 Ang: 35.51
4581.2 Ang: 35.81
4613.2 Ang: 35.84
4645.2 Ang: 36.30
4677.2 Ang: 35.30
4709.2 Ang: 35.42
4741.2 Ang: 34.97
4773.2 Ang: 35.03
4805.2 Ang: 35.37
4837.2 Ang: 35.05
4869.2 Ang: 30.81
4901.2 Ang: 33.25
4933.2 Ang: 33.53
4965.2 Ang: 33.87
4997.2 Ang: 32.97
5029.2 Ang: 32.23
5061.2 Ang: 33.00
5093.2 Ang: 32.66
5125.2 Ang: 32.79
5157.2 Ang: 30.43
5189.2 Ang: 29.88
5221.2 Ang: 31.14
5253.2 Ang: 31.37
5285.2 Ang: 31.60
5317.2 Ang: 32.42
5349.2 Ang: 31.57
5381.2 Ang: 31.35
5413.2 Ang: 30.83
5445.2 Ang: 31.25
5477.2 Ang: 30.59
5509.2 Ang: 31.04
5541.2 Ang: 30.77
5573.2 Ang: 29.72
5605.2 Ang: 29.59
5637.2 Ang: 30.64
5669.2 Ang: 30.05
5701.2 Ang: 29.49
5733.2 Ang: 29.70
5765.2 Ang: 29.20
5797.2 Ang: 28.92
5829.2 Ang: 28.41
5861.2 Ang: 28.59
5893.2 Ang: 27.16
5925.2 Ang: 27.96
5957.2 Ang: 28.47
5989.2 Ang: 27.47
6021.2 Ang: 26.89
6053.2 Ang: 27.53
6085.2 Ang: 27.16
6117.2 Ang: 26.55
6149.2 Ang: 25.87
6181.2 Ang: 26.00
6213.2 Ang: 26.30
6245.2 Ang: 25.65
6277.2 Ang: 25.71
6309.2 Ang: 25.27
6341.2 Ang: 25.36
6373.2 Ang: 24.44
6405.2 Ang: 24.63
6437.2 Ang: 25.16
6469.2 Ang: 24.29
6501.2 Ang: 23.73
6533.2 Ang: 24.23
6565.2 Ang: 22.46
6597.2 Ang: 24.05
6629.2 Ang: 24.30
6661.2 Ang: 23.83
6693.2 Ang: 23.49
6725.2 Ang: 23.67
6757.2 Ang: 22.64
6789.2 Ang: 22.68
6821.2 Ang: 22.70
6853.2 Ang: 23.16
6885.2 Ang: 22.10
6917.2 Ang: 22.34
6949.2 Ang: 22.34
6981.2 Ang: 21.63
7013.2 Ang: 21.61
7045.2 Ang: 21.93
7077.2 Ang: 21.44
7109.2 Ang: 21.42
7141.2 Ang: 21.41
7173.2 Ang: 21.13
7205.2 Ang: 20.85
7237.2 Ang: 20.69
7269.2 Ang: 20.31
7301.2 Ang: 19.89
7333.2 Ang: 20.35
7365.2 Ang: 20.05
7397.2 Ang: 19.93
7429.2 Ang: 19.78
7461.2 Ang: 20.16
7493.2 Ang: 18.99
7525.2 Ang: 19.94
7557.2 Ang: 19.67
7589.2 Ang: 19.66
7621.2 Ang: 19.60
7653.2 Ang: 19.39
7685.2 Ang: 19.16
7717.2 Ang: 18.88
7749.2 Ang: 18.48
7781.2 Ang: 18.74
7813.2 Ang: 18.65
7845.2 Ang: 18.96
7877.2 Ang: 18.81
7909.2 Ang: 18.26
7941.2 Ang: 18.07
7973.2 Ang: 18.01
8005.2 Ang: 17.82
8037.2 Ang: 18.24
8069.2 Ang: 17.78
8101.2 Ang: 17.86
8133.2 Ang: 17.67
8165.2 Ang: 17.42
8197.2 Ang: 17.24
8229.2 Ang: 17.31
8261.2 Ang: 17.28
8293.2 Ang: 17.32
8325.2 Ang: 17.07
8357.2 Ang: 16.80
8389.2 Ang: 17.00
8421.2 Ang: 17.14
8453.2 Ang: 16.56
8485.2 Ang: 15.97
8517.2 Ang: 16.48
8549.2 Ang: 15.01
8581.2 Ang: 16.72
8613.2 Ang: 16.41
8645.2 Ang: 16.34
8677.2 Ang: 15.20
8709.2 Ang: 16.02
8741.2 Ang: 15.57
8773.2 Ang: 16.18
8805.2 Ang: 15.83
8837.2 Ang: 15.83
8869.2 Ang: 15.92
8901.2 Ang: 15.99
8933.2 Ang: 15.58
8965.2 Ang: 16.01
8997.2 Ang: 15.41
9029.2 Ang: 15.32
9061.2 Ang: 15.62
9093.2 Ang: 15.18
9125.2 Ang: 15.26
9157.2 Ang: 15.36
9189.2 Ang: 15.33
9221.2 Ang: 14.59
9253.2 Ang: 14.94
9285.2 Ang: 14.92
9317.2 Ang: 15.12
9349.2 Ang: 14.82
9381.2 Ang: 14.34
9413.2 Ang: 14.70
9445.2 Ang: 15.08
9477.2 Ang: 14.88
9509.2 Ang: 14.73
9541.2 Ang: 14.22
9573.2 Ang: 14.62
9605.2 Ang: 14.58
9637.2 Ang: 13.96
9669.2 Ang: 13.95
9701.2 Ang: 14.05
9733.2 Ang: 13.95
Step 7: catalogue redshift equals 0.00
